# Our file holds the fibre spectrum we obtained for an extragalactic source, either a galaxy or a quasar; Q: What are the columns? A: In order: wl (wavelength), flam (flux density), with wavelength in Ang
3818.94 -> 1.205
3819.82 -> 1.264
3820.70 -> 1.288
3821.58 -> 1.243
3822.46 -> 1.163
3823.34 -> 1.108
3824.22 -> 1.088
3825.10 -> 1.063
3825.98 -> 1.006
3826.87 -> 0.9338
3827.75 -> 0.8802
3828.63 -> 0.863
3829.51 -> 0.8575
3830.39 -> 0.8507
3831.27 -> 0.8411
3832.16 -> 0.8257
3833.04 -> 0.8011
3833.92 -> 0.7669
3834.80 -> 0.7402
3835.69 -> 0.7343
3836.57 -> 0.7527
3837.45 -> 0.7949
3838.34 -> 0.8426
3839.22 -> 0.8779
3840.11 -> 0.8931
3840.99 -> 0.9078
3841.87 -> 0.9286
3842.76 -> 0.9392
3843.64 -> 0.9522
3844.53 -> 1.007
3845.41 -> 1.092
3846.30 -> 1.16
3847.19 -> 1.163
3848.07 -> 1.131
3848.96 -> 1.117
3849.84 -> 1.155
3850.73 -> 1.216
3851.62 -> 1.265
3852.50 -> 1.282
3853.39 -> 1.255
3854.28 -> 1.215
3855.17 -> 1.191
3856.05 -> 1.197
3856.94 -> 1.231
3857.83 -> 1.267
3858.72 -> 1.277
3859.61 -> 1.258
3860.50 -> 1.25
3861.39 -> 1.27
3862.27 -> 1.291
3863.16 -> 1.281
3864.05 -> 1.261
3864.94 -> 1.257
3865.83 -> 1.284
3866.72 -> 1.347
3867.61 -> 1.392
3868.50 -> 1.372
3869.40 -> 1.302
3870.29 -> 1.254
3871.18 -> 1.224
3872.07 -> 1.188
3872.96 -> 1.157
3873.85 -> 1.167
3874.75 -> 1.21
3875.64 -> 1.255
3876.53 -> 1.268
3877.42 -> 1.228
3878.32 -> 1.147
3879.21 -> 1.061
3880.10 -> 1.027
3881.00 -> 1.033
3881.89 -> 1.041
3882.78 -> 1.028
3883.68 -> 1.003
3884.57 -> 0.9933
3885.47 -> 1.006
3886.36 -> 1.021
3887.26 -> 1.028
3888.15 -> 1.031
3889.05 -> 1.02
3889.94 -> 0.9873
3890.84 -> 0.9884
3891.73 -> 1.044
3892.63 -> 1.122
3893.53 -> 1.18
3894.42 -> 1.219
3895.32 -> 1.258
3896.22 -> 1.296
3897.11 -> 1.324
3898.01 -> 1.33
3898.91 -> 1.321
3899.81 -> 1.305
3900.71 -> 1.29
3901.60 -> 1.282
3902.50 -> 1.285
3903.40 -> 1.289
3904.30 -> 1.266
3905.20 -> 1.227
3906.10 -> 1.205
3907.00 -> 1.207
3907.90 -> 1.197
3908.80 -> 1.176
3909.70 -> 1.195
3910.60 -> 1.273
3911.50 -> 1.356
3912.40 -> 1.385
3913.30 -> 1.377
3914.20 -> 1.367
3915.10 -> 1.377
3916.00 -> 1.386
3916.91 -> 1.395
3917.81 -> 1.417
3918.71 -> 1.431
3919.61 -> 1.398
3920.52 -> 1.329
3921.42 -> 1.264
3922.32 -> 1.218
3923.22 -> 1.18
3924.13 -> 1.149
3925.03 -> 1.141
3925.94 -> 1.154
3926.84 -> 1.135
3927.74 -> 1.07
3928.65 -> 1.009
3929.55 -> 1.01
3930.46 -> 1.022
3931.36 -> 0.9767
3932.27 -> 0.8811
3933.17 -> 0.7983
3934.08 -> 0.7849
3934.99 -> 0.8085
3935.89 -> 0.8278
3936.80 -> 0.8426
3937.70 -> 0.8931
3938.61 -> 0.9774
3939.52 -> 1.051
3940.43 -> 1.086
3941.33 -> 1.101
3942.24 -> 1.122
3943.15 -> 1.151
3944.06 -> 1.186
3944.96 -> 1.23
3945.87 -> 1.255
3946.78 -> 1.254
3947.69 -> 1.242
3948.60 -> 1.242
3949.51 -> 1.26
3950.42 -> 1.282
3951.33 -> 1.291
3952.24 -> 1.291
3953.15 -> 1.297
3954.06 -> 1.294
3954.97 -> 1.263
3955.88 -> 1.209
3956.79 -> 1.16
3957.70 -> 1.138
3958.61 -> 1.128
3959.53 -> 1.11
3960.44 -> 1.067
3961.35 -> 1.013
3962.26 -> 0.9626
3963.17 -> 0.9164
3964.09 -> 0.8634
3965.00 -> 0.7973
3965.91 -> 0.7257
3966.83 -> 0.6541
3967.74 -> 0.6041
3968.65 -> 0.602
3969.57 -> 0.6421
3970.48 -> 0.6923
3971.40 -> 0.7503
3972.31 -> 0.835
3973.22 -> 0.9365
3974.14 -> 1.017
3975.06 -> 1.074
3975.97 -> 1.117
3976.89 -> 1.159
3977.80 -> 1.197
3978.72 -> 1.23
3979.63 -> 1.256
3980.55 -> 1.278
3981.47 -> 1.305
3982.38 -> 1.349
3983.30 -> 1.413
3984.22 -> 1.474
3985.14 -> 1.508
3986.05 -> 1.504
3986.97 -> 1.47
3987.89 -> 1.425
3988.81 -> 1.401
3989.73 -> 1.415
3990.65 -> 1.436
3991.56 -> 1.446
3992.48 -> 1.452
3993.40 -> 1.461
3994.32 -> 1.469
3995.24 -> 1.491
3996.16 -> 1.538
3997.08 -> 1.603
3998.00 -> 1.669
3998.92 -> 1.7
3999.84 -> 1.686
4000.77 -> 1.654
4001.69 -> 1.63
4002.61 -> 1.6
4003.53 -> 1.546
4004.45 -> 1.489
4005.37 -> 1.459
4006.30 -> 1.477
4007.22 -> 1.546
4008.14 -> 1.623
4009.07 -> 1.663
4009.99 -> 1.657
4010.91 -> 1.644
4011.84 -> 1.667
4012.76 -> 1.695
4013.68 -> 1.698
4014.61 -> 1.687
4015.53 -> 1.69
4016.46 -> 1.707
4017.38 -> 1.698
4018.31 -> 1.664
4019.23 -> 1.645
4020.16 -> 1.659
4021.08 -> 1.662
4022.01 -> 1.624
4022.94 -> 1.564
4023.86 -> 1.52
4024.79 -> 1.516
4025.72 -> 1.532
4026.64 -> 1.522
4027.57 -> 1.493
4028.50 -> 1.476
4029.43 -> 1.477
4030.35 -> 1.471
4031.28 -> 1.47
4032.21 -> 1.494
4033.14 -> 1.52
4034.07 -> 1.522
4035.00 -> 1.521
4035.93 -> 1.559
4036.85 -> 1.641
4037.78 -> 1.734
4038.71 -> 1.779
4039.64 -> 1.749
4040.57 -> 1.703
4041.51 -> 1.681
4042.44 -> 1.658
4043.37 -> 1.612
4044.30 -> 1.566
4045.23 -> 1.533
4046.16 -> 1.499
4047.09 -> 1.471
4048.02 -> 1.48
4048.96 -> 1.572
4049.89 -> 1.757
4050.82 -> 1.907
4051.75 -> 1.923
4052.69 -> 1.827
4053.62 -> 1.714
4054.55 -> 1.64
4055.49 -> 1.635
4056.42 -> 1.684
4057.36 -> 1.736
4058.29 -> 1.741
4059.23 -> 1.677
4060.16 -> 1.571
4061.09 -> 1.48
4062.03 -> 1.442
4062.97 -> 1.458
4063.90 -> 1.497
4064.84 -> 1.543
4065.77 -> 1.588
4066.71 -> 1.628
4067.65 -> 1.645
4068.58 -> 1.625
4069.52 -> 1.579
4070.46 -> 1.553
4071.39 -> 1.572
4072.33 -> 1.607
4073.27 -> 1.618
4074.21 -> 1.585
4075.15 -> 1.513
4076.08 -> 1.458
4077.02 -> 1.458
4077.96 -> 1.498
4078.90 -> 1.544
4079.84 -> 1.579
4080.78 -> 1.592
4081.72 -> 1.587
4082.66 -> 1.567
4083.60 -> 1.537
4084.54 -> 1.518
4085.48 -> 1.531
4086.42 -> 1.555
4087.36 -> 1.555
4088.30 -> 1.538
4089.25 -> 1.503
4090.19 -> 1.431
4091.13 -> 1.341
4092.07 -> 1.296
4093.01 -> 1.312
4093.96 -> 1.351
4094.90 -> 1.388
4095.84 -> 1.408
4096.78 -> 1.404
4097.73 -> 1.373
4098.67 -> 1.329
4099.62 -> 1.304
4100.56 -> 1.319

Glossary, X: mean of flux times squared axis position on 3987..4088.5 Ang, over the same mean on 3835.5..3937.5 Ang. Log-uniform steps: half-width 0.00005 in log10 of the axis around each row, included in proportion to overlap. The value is 1.48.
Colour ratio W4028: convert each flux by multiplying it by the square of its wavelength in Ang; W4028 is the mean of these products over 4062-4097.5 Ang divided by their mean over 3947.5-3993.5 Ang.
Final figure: 1.39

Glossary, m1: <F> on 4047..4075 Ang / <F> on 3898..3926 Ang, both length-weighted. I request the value 1.26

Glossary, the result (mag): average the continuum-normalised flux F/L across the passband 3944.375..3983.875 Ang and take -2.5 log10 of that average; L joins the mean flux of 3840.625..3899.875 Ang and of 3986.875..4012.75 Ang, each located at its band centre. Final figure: 0.31 mag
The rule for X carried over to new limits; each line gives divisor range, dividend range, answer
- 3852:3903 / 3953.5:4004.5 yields 1.08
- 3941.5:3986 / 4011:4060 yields 1.53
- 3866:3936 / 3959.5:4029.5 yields 1.22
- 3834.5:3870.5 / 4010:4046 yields 1.55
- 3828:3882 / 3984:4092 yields 1.57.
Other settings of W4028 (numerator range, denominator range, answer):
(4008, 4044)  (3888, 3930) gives 1.39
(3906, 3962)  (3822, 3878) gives 1.11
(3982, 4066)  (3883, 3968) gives 1.46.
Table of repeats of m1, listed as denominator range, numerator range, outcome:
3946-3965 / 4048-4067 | 1.42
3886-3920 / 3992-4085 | 1.28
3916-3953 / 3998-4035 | 1.40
